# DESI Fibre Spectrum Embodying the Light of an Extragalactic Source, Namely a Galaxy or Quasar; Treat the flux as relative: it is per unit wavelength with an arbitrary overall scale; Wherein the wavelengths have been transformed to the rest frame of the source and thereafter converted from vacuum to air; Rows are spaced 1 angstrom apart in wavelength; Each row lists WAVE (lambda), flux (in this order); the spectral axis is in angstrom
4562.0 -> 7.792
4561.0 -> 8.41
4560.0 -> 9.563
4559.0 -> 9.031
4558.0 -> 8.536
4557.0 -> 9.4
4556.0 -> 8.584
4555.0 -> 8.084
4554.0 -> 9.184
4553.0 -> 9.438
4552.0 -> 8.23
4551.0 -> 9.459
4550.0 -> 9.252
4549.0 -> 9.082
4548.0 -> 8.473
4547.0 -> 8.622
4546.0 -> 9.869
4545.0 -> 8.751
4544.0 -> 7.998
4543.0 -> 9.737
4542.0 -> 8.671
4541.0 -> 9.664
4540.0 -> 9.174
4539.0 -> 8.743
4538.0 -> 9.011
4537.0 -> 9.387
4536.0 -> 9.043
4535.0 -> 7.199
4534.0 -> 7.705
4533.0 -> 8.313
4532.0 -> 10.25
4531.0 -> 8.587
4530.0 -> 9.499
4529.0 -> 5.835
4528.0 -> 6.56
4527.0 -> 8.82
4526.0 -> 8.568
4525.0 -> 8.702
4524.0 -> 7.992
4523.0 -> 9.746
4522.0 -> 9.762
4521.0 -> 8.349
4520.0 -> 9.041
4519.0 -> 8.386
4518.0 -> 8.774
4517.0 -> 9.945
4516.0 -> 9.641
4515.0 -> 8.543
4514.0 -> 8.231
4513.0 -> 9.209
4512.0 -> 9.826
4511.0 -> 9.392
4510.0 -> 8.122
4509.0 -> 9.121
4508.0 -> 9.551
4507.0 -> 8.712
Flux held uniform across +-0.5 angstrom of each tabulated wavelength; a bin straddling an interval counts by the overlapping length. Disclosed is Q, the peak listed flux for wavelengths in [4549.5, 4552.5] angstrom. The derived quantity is 9.459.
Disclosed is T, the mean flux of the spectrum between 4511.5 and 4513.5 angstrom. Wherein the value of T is 9.52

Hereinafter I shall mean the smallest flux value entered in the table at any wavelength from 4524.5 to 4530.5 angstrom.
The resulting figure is 5.835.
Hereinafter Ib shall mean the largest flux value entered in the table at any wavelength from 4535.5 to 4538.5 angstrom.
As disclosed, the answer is 9.387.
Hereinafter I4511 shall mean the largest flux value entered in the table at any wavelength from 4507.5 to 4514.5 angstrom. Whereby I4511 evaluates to 9.826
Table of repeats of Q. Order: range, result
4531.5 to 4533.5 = 10.25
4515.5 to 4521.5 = 9.945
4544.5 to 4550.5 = 9.869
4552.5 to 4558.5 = 9.438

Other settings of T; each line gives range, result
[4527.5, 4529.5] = 6.2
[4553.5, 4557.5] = 8.81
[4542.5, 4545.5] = 8.83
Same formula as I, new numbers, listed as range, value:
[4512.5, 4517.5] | 8.231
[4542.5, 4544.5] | 7.998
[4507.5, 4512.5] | 8.122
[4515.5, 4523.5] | 8.349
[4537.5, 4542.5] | 8.671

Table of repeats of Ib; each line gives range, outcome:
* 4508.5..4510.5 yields 9.121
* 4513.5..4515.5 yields 8.543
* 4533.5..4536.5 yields 9.043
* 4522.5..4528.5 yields 9.746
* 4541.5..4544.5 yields 9.737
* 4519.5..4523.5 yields 9.762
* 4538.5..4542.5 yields 9.664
